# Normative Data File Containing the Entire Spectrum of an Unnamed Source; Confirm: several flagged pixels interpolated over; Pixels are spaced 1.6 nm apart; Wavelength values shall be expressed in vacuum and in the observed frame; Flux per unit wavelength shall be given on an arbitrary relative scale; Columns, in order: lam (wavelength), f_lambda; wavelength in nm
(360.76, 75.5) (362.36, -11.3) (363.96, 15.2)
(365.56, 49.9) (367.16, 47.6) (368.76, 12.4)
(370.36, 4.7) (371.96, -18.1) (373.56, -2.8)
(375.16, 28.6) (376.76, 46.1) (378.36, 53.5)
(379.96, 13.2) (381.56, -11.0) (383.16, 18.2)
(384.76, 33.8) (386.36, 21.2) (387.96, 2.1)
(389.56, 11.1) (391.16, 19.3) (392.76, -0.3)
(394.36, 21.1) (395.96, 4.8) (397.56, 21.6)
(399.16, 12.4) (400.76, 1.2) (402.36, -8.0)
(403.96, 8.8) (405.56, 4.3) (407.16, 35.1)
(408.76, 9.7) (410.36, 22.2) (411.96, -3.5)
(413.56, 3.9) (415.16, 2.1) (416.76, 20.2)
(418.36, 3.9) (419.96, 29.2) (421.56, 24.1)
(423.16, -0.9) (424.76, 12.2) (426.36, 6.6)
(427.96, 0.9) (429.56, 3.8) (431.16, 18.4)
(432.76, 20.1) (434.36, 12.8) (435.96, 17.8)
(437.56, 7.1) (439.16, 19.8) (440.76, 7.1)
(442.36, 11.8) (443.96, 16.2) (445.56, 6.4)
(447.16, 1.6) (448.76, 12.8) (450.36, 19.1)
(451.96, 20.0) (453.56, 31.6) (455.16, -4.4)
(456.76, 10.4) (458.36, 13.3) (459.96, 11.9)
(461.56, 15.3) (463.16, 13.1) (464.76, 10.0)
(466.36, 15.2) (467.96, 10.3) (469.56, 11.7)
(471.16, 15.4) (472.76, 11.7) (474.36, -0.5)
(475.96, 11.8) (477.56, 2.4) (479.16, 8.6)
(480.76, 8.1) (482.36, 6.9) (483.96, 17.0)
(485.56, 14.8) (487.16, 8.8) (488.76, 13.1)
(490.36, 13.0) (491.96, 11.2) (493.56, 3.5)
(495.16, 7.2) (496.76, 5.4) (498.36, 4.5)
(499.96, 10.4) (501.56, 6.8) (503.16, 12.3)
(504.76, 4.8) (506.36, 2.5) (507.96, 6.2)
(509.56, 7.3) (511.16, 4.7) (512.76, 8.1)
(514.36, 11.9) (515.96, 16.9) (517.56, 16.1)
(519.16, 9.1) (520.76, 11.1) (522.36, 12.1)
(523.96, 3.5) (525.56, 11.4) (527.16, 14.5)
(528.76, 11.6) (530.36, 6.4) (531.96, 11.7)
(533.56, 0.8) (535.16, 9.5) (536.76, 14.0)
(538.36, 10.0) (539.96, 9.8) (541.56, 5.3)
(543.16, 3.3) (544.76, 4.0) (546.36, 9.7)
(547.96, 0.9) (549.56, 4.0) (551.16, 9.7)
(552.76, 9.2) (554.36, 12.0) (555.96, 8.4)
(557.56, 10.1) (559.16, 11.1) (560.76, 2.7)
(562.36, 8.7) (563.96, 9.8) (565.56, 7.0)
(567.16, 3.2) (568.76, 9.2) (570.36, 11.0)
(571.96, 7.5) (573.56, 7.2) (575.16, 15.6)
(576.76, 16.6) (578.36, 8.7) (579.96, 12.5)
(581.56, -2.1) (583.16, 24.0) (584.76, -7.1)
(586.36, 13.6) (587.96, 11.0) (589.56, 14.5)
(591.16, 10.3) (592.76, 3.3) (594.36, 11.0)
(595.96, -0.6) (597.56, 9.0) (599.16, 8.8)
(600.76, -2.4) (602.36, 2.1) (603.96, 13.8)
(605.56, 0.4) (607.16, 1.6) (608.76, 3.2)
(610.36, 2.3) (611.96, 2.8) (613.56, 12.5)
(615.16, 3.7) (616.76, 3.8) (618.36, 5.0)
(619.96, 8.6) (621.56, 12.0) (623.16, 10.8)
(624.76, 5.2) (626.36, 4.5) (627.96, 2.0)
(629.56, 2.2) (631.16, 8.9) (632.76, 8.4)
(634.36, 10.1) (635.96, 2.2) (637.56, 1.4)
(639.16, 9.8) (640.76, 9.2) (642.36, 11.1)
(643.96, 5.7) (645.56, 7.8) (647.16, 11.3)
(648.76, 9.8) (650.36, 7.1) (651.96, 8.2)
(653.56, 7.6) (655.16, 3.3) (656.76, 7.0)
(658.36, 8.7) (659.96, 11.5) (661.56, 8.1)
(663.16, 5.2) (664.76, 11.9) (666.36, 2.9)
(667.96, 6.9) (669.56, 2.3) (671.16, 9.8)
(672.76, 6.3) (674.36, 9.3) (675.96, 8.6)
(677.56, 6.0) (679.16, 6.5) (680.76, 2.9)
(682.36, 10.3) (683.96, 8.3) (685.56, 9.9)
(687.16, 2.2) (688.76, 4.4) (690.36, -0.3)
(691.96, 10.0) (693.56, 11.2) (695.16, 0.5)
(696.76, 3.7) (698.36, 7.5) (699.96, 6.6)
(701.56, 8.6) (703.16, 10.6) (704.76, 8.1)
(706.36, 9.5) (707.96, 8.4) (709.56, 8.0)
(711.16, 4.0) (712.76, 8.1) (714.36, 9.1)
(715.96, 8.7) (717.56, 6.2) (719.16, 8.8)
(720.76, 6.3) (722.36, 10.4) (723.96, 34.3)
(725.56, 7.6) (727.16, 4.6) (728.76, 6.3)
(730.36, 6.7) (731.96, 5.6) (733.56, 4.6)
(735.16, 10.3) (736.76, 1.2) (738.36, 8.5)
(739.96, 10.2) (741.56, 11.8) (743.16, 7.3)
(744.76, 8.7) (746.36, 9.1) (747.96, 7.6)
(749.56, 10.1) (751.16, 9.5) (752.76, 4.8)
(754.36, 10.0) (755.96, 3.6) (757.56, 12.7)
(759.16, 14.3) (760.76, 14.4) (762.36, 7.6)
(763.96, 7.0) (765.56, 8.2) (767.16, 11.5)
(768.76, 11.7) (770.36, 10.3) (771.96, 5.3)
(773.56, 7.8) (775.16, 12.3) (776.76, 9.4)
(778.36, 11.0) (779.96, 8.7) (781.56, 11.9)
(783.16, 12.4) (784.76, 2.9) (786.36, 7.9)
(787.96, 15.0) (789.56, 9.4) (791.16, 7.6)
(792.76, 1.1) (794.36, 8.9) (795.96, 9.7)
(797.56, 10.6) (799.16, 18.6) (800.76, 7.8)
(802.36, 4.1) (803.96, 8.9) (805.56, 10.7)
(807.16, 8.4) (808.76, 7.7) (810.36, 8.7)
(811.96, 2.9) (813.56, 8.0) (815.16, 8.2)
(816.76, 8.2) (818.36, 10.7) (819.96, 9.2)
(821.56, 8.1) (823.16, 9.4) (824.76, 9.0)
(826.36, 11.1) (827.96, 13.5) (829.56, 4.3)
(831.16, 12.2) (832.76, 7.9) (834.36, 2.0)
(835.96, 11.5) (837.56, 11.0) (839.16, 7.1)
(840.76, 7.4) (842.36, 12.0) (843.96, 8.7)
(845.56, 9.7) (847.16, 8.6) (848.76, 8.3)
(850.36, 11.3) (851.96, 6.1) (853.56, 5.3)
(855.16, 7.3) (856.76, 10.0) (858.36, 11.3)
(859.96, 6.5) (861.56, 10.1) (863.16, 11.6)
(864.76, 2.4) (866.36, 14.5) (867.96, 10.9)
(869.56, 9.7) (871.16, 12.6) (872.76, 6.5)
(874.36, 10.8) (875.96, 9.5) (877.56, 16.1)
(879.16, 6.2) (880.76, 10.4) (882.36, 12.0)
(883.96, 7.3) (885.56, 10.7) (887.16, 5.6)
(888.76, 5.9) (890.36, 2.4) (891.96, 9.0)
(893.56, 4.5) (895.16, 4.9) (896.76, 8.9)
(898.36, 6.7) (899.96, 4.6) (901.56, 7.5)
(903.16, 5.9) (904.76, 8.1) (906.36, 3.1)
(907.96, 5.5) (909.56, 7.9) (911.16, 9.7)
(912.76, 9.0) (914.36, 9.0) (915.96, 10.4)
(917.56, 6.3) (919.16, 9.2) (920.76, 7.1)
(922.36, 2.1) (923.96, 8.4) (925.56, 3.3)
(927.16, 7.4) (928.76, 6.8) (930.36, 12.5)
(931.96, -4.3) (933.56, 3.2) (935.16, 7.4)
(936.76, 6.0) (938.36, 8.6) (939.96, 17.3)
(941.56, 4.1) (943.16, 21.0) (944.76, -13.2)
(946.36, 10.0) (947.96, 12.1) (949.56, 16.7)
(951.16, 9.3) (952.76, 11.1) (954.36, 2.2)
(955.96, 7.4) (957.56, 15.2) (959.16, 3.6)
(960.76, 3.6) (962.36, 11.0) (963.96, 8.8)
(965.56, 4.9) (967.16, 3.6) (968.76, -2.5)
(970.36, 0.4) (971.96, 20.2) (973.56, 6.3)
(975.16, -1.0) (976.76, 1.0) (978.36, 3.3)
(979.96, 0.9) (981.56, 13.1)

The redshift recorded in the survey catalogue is 0.94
